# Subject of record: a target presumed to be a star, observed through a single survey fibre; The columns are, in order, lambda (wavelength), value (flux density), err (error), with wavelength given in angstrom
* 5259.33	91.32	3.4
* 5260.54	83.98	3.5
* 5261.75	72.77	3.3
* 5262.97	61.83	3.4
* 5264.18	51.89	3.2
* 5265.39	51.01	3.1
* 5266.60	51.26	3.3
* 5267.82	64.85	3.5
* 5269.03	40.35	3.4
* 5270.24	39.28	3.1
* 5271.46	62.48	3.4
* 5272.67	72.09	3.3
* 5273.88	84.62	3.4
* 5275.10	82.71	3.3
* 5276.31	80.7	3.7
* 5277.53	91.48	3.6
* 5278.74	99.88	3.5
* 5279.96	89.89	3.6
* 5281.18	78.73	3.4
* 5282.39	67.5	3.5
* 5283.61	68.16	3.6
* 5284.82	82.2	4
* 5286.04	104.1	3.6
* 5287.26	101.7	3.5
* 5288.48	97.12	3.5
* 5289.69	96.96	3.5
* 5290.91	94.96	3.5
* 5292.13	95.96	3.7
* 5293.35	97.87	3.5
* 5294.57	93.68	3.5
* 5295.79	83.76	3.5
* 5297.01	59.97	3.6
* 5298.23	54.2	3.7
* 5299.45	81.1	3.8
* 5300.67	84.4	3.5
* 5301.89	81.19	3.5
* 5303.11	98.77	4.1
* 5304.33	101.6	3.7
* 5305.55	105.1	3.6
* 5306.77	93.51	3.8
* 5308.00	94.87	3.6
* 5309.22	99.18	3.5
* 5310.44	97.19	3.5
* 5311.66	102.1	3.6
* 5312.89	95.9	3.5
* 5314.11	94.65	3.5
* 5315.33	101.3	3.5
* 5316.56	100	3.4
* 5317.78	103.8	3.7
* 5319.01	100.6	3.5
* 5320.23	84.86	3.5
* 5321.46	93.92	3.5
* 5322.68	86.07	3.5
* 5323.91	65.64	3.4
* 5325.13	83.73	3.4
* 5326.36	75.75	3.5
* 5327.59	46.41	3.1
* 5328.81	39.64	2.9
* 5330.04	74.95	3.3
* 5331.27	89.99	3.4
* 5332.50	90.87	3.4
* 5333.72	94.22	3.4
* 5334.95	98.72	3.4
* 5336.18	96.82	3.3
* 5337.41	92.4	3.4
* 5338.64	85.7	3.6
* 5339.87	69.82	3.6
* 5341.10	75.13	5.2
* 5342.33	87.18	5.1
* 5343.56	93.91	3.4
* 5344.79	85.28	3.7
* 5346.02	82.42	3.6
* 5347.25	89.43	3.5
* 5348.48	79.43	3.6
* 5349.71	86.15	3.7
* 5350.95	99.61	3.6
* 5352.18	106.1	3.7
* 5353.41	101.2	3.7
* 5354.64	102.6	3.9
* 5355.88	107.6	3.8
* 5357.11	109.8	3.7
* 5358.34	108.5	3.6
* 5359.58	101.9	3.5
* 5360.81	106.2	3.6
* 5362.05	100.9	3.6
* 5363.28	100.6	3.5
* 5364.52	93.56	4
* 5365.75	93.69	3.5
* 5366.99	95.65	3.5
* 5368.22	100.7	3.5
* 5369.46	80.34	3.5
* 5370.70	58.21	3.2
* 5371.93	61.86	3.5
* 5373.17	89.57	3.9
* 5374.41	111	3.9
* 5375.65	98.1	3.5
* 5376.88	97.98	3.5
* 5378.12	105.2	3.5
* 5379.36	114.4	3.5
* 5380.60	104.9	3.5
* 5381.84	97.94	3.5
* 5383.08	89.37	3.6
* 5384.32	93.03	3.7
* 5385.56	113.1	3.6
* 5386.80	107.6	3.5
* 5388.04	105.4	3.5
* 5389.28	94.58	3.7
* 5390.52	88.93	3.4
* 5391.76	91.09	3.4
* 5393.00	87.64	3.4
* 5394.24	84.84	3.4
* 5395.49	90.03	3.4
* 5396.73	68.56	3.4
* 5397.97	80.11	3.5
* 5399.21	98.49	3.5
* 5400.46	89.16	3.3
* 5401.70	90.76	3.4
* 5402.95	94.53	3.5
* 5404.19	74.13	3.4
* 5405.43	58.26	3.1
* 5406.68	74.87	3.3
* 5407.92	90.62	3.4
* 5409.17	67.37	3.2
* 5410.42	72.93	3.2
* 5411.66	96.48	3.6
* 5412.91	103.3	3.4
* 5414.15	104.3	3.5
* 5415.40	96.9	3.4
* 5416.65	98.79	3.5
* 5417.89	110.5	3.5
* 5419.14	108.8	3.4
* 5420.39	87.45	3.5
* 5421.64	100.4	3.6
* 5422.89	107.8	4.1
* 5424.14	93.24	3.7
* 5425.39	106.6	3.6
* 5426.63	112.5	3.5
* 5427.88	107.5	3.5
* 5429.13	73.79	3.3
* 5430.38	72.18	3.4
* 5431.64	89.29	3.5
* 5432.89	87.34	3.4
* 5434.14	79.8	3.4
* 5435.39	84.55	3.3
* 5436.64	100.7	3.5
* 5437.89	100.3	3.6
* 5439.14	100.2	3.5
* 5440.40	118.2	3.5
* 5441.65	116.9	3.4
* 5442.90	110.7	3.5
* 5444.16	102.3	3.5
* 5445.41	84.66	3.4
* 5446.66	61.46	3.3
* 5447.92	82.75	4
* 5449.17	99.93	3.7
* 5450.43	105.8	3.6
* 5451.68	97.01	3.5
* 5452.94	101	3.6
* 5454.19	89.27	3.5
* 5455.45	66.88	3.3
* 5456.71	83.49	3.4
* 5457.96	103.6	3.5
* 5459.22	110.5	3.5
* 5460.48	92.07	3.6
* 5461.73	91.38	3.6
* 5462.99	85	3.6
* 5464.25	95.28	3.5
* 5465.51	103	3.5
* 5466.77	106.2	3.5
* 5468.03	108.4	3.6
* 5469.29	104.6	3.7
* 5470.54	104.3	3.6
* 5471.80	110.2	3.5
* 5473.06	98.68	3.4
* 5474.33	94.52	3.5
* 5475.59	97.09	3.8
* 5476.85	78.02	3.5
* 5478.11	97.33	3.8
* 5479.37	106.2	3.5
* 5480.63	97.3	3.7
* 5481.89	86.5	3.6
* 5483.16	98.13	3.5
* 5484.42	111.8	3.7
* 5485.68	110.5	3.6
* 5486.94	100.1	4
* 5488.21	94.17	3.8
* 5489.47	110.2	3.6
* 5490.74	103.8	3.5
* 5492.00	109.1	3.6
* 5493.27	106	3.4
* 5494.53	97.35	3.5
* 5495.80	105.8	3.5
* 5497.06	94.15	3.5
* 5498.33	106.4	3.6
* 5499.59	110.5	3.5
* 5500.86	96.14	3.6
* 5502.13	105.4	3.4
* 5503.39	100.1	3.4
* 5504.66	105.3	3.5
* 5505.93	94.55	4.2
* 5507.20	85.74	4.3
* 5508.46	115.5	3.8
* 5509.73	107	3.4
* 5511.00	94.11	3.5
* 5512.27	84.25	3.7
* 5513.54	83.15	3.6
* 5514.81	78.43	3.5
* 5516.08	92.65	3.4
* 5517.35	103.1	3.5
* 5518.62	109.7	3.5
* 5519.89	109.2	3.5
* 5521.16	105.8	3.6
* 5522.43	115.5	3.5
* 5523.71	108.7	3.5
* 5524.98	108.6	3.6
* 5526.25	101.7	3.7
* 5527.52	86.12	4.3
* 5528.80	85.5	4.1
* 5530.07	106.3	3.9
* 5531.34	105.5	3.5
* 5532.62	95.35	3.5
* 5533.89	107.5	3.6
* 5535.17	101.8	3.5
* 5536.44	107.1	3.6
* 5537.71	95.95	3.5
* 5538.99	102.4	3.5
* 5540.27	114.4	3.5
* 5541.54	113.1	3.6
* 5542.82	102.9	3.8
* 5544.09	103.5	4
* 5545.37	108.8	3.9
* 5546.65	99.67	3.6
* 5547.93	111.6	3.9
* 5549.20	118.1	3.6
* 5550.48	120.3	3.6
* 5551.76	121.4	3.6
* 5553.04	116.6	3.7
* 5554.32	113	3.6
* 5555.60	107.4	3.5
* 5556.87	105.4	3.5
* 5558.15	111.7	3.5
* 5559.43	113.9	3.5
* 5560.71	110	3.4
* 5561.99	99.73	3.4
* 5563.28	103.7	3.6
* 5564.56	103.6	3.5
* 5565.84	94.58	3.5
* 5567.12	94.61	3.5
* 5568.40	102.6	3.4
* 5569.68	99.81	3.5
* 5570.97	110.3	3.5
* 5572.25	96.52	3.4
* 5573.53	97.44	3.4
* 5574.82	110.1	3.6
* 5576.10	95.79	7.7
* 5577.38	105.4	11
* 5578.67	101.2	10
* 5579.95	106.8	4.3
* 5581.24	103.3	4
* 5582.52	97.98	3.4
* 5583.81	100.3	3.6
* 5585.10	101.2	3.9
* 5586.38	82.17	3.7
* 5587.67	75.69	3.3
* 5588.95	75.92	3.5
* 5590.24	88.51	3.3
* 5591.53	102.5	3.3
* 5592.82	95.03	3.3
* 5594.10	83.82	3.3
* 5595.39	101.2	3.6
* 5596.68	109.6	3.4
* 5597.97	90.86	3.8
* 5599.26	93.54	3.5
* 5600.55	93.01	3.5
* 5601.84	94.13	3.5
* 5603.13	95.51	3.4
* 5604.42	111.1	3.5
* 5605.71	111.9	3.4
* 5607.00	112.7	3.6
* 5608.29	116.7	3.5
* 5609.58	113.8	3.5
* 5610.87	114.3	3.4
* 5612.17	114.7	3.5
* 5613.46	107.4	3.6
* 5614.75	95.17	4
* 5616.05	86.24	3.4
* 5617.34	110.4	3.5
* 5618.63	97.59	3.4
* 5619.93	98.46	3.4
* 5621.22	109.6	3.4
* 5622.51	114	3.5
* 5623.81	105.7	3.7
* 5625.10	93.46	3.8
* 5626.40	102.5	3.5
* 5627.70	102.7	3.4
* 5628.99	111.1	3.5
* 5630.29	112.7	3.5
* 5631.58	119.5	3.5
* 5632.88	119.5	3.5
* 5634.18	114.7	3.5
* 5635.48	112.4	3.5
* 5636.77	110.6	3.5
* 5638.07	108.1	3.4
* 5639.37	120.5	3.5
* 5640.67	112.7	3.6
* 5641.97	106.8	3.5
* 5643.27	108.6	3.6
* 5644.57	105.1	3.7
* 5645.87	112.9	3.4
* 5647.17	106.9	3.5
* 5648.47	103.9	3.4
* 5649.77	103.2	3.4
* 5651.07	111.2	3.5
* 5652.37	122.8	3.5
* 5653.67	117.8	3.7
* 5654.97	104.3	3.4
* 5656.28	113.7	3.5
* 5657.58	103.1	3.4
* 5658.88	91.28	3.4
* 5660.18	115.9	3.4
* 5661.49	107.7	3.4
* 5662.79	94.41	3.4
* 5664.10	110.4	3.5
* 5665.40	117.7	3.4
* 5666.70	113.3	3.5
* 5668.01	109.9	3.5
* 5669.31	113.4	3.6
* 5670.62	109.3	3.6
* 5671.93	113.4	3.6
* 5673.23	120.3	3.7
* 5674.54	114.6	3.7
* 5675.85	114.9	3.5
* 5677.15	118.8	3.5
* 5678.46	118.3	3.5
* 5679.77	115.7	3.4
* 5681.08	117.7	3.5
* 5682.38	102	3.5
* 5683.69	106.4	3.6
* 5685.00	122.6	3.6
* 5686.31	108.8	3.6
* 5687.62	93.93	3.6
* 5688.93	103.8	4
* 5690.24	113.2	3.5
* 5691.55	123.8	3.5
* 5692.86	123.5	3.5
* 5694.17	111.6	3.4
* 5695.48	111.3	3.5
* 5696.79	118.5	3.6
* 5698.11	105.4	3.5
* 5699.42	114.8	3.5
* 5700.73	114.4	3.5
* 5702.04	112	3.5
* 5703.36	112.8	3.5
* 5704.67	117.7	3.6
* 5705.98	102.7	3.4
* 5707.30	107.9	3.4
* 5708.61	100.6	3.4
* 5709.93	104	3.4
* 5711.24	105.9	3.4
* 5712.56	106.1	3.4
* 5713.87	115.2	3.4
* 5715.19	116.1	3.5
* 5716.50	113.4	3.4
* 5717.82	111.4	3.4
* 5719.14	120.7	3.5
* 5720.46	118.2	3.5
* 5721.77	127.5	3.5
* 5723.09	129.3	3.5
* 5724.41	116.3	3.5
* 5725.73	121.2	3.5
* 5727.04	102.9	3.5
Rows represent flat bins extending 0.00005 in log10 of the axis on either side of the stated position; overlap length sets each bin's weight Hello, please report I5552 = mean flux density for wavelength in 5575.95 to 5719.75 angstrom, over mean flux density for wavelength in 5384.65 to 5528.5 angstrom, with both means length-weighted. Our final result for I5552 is 1.1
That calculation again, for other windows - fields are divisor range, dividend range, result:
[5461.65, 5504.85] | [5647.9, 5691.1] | 1.10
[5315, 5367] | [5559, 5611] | 1.11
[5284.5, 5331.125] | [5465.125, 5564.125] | 1.17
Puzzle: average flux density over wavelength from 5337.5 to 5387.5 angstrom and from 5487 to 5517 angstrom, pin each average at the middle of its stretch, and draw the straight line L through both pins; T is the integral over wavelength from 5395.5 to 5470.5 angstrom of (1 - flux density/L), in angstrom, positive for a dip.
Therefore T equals 2.8 angstrom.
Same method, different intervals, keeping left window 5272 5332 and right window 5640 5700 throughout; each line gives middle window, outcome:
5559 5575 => 0.28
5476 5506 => -0.56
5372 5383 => -0.95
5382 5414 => 1.55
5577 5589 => 1.10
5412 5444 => -1.28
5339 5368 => -1.42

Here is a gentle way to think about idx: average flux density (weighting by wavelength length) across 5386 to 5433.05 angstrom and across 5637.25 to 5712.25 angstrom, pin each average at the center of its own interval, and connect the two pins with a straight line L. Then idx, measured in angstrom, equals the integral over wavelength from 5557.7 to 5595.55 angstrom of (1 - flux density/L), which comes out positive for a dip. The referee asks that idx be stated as 1.8 angstrom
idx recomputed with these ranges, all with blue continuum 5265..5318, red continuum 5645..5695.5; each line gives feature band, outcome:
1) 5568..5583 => 0.32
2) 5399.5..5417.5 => 1.11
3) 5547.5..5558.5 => -1.18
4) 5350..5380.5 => -2.69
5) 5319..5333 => 1.68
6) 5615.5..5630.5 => 0.60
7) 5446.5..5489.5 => 0.09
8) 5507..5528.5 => 0.23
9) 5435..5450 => -0.31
